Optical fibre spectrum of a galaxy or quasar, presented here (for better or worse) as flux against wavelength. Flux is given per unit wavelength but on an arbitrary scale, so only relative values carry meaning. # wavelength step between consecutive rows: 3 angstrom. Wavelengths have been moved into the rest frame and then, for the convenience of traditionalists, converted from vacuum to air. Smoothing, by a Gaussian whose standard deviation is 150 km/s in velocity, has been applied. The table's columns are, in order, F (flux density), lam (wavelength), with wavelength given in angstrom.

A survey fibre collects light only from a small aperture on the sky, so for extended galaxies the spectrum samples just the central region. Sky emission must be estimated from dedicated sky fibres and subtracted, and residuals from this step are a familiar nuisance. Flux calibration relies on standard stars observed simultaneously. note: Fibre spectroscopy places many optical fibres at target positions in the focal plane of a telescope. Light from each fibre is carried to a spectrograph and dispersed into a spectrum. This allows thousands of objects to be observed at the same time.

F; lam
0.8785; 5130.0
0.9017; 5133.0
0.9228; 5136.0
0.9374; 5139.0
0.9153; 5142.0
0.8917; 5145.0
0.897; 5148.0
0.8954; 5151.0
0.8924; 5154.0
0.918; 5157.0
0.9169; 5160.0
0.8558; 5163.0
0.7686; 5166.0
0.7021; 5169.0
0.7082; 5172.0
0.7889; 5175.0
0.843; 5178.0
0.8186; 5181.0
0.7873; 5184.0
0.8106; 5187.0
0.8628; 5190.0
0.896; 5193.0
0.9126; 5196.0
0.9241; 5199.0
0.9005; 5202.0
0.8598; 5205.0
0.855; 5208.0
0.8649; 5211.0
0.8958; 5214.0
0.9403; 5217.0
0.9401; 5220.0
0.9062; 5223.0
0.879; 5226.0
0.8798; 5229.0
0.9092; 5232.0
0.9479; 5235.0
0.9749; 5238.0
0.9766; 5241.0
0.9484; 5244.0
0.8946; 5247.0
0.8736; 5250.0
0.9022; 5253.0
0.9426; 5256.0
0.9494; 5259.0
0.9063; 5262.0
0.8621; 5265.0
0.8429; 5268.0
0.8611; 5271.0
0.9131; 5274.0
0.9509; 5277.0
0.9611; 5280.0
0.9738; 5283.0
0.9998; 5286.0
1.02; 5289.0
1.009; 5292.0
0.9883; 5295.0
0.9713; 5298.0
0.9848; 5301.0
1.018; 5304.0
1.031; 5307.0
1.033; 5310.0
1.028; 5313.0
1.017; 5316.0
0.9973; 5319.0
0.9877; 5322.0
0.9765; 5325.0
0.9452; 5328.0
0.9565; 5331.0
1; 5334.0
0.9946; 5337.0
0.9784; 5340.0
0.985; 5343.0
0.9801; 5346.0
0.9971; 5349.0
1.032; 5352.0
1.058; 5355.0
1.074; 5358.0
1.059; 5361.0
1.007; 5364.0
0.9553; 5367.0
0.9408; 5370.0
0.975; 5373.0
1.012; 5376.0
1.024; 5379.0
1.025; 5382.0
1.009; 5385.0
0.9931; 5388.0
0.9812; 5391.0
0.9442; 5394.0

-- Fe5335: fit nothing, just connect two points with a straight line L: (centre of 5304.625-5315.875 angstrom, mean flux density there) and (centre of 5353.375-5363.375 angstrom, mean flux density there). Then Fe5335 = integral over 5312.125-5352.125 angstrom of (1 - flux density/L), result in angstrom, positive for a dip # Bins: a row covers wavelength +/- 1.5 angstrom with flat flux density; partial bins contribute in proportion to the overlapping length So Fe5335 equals 2.0 angstrom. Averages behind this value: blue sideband 1.03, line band 0.989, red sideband 1.06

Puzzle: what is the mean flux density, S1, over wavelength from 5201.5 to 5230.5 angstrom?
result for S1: 0.892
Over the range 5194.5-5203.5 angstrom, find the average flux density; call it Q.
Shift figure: 0.912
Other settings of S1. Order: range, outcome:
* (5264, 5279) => 0.889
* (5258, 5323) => 0.968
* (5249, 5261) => 0.918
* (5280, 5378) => 0.999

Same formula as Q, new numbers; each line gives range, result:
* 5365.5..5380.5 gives 0.981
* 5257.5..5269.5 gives 0.89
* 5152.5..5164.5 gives 0.896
